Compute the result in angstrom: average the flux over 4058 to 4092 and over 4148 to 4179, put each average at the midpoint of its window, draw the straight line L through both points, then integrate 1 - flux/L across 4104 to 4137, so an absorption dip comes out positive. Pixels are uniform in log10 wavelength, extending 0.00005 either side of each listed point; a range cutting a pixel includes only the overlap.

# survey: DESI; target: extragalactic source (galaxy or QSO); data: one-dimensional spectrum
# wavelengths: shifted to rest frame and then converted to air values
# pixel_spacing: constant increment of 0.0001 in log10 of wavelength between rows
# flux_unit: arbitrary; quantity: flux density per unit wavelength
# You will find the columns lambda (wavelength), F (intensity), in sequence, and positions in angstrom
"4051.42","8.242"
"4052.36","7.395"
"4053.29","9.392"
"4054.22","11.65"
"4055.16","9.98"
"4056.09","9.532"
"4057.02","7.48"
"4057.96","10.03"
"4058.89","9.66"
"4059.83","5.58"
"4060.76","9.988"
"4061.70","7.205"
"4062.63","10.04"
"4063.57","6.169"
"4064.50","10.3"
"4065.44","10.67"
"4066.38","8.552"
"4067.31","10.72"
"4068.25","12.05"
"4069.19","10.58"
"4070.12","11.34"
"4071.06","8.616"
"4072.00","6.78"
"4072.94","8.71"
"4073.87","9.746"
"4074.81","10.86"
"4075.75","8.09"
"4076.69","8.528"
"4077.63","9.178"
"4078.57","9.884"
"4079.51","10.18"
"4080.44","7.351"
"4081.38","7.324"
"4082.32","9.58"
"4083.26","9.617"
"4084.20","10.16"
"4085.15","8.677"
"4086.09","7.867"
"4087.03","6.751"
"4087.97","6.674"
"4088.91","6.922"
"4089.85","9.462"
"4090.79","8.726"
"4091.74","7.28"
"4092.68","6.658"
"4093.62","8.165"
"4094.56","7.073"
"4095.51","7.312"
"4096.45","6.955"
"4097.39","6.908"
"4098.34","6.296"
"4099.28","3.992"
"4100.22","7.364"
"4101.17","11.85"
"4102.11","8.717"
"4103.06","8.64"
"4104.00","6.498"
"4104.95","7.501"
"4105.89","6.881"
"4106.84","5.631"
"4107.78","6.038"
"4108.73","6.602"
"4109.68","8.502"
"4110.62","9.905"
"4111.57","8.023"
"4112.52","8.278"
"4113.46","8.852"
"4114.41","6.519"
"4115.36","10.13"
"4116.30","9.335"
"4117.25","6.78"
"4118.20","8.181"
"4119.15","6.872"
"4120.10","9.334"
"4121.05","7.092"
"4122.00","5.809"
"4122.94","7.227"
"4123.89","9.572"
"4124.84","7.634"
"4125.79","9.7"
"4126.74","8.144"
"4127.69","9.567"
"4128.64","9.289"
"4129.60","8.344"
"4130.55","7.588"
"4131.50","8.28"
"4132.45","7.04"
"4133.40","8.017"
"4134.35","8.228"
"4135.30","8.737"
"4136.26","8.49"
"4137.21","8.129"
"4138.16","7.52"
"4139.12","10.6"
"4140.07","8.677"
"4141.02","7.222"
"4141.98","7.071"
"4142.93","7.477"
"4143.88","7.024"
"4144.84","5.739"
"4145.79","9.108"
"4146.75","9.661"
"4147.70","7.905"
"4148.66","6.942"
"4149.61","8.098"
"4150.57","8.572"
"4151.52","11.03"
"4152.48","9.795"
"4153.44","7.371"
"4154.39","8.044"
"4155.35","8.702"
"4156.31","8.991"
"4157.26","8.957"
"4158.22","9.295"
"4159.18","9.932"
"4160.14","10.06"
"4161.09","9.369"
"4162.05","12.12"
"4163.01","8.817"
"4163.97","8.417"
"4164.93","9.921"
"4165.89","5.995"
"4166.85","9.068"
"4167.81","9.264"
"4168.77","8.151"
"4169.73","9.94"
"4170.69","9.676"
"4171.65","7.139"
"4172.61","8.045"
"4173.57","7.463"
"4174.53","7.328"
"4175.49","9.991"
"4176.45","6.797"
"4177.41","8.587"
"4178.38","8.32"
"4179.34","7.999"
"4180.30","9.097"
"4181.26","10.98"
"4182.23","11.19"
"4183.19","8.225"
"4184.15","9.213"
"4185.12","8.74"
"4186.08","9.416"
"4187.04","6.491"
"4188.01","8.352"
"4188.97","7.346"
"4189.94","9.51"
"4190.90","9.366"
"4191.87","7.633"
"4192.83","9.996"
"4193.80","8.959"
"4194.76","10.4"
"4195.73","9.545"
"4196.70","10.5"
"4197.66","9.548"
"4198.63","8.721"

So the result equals 3.1 angstrom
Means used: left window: 8.91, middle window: 7.98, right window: 8.75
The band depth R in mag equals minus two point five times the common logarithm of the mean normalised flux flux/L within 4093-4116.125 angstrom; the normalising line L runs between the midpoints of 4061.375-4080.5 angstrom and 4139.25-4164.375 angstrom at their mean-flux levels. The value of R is 0.188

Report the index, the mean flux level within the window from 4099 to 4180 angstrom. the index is 8.29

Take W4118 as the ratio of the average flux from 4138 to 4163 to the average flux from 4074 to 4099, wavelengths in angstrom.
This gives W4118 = 1.06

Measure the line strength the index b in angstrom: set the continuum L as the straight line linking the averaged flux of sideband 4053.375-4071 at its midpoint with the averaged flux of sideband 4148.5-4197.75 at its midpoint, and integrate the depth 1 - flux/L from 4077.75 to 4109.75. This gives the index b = 5.4 angstrom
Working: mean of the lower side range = 9.51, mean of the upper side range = 8.91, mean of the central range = 7.77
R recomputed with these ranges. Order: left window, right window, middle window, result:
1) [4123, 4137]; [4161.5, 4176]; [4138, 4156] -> 0.040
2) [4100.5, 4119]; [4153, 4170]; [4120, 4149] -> 0.052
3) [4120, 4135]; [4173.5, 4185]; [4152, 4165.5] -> -0.084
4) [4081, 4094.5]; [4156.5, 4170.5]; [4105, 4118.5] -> 0.086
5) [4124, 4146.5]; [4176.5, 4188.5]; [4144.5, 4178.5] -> -0.021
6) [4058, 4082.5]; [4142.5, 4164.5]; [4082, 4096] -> 0.131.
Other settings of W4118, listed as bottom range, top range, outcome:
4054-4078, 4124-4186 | 0.93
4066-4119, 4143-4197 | 1.06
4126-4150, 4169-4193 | 1.06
